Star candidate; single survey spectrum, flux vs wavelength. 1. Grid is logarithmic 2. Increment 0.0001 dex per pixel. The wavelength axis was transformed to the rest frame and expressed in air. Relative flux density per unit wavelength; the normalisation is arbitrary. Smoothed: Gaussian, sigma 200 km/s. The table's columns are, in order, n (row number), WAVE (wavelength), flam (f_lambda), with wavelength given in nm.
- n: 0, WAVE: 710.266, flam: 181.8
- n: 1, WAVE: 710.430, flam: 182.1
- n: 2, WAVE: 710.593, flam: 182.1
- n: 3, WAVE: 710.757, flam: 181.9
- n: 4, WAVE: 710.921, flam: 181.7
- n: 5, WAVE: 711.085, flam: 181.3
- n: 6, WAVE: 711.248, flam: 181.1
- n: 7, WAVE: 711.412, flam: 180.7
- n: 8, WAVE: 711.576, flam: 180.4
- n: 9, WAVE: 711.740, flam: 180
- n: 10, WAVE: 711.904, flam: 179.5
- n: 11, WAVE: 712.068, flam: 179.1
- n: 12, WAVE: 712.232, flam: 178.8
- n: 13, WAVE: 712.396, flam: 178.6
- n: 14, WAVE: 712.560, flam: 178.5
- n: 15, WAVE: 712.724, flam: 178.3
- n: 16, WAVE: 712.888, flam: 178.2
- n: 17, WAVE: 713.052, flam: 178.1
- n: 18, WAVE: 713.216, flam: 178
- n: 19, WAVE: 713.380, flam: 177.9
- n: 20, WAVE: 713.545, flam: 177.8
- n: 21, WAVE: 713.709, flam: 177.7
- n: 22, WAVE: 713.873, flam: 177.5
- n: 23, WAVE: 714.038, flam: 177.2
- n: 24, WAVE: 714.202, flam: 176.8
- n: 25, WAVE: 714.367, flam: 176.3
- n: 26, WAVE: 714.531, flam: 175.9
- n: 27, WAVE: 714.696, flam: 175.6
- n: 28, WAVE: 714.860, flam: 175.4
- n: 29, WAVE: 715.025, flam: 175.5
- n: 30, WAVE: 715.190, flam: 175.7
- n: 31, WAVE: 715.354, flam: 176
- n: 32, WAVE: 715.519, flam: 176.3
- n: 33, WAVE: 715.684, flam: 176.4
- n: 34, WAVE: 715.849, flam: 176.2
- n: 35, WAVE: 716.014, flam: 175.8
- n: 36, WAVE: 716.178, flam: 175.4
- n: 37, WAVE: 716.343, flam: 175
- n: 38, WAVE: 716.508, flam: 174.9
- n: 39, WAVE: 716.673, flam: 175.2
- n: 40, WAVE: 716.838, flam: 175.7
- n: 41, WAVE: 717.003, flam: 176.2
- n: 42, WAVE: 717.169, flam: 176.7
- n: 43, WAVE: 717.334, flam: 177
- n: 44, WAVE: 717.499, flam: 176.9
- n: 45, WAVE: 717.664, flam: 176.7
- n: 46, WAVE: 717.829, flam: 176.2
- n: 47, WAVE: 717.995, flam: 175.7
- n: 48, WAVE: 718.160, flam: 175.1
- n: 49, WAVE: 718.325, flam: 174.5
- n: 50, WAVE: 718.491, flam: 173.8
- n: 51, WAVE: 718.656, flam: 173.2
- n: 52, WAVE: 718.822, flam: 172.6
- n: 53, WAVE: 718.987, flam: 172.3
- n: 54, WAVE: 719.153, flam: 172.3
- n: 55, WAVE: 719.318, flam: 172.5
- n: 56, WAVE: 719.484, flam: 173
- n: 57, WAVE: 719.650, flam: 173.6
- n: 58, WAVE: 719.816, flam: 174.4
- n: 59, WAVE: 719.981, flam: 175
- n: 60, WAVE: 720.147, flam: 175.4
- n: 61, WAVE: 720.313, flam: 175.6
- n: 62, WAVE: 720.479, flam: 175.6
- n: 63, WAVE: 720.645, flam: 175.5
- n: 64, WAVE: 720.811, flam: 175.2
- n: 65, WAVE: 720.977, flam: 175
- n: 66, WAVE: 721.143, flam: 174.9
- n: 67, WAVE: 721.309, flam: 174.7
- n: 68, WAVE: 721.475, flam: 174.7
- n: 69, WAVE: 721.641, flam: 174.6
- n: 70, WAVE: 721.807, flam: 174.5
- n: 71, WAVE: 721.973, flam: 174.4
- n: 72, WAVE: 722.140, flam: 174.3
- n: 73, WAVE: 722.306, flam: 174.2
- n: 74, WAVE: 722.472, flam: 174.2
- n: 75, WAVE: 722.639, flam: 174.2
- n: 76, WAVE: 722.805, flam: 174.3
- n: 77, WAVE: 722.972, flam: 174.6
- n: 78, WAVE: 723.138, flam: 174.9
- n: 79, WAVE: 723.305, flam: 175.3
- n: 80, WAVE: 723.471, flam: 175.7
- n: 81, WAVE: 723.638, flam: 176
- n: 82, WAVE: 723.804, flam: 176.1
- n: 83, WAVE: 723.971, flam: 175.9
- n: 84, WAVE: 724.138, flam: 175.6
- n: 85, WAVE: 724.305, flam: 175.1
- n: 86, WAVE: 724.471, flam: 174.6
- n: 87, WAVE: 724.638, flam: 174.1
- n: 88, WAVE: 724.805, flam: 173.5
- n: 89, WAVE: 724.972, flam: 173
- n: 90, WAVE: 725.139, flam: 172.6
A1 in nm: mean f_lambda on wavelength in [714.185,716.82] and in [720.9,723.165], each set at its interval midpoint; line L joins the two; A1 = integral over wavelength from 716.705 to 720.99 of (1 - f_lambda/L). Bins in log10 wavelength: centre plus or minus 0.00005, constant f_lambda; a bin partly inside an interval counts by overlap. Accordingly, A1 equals 0.007 nm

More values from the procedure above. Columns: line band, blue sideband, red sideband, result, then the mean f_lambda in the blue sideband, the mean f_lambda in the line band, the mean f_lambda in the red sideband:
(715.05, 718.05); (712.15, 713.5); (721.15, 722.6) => 0.01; 178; 176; 174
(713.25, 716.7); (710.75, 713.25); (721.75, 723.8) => 0.04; 180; 176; 175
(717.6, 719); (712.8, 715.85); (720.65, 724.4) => 0.01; 177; 175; 175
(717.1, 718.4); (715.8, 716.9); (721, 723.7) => -0.01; 176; 176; 175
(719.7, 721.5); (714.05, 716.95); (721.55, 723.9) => 0.00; 176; 175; 175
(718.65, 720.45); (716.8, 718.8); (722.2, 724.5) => 0.02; 175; 174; 175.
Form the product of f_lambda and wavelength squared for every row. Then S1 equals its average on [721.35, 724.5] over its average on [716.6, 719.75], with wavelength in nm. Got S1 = 1.01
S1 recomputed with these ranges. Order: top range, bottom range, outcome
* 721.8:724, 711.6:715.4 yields 1.01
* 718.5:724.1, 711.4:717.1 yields 1.00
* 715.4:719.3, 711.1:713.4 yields 0.99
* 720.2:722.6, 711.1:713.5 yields 1.00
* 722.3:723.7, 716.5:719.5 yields 1.01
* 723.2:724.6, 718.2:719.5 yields 1.03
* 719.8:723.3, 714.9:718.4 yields 1.01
